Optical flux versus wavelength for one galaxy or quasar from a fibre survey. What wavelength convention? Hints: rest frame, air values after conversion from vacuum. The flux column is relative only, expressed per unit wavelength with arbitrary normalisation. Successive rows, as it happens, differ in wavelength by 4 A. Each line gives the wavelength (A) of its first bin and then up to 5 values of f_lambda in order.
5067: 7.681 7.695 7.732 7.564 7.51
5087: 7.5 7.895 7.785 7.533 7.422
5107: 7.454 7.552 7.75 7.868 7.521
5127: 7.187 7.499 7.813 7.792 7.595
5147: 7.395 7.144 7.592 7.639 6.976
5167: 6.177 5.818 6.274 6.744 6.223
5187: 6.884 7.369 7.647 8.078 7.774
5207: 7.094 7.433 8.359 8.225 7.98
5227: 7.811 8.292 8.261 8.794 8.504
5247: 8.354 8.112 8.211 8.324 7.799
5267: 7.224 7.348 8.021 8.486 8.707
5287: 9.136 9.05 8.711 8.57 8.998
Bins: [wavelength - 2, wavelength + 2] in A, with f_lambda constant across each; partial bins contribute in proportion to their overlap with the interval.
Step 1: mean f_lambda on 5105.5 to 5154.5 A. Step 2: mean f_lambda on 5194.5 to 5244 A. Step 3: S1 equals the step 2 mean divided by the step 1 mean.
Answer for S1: 1.1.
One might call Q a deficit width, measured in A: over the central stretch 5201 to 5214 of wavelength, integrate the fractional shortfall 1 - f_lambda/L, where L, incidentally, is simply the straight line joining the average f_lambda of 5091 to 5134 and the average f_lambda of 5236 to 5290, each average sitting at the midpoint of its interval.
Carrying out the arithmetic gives 0.8 A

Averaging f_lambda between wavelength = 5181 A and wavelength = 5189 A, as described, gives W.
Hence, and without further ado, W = 6.55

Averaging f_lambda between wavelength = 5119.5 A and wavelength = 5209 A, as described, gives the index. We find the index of 7.2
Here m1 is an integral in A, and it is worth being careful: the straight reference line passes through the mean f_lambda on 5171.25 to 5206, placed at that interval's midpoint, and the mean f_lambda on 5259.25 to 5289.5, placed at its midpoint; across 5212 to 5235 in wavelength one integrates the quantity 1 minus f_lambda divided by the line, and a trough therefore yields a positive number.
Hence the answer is -1.9 A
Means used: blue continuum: 7.06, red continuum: 8.13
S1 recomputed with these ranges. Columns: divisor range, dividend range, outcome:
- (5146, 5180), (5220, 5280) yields 1.18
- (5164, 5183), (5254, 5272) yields 1.24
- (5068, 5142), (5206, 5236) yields 1.04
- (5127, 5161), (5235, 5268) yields 1.09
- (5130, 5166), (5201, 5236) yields 1.06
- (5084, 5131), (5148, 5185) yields 0.89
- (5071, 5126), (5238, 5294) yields 1.09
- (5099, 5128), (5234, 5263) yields 1.10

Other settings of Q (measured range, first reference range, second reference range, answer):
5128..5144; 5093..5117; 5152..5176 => -1.09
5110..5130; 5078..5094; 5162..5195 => -0.87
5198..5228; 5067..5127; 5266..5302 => 1.00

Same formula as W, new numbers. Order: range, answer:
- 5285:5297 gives 8.97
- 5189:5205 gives 7.72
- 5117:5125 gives 7.69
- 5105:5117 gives 7.59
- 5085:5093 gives 7.7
